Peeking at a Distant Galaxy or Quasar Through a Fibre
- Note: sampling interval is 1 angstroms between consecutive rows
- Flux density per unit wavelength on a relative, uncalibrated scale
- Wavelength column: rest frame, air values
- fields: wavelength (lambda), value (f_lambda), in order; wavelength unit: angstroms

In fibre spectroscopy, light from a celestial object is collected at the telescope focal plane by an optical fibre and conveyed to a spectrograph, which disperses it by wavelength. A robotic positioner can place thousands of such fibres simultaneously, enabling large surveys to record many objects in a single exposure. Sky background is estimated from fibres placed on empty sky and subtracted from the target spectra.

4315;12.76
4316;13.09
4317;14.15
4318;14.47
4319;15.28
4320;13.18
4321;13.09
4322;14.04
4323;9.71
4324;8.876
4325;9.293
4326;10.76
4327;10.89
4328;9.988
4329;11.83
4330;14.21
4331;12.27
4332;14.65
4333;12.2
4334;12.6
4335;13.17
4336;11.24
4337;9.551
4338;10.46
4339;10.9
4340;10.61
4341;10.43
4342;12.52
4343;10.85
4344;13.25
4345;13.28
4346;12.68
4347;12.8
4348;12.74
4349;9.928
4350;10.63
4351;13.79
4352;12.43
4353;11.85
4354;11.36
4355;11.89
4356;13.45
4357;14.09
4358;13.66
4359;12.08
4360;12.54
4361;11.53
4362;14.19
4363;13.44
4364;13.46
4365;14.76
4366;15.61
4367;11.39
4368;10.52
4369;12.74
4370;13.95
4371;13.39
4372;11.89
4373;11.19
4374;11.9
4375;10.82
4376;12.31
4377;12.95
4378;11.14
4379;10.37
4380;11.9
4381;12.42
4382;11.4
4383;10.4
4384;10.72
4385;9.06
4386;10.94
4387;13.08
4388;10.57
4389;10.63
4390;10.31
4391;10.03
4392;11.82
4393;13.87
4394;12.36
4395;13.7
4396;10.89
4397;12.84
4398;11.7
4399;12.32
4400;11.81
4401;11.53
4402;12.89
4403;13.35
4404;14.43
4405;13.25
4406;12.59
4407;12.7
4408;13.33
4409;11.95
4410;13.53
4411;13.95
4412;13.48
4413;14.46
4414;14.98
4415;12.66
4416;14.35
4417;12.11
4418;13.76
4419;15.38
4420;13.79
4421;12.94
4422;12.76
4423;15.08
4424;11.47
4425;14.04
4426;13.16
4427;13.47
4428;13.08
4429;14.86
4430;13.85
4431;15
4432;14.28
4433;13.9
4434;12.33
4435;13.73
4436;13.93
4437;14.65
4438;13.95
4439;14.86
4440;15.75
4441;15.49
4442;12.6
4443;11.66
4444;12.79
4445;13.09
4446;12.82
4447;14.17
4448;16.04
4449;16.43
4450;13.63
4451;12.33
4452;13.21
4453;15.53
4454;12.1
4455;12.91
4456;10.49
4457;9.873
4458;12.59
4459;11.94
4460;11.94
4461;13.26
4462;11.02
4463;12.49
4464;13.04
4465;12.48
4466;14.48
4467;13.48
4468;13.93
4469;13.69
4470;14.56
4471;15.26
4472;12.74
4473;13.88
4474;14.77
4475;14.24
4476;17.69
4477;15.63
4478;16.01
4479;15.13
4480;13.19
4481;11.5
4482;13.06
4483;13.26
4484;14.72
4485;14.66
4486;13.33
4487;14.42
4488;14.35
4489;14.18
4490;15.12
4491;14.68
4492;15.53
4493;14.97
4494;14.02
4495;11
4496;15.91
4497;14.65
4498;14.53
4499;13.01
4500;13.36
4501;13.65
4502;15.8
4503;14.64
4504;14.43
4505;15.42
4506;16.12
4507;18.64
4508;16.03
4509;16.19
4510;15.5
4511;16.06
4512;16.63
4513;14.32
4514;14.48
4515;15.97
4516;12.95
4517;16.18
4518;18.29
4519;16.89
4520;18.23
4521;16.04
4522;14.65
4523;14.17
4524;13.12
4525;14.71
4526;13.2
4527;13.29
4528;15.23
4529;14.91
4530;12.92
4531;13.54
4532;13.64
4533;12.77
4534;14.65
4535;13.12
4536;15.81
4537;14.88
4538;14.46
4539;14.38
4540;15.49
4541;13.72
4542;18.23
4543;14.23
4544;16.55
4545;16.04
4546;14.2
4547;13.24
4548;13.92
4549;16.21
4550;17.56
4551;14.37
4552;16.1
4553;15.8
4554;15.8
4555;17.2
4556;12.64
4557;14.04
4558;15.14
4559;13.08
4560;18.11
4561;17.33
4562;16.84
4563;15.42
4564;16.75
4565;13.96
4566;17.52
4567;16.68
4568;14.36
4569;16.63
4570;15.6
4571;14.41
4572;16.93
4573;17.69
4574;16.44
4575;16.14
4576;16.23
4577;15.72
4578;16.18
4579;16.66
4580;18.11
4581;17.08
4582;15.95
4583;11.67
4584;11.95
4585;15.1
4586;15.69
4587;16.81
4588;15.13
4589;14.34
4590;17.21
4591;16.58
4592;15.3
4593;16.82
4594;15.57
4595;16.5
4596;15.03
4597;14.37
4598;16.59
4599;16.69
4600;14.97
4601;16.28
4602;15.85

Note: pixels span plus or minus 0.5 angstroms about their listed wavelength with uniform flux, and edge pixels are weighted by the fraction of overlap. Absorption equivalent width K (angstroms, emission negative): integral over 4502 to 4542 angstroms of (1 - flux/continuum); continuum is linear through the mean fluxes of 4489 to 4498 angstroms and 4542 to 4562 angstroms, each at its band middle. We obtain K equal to -0.3 angstroms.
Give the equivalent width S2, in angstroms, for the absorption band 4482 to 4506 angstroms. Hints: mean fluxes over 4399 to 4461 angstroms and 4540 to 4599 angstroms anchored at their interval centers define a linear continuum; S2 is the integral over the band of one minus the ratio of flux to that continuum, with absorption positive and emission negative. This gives 0.2 angstroms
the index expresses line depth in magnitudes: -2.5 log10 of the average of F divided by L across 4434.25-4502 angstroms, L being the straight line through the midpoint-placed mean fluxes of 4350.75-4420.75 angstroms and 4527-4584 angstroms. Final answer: 0.01 mag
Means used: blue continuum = 12.5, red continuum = 15.3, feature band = 13.8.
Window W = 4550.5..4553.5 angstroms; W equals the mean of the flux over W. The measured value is 15.4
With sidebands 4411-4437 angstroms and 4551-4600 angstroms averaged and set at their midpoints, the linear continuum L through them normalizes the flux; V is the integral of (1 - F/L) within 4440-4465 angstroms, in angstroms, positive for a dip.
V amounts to 1.9 angstroms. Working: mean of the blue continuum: 13.7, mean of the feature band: 13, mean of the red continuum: 15.8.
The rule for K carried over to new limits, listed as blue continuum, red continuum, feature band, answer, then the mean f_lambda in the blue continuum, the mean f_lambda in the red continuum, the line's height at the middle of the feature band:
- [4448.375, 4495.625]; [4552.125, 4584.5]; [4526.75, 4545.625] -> 0.5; 13.7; 15.8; 15.1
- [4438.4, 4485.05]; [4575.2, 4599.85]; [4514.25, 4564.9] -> -0.7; 13.6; 15.7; 14.9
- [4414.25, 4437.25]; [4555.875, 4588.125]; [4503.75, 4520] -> -1.2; 13.7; 15.7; 14.9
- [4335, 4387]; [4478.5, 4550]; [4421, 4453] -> -1.1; 12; 14.8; 13.4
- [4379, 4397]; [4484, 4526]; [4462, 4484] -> 0.1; 11.4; 15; 14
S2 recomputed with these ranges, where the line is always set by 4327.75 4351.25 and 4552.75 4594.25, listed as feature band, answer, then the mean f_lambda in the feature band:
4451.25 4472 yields 1.6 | 12.9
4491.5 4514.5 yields -0.6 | 15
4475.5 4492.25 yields -0.2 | 14.5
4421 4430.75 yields -0.1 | 13.5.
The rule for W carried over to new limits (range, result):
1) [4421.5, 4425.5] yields 13.3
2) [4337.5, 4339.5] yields 10.7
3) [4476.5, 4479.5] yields 15.6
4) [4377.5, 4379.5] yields 10.8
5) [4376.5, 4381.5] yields 11.8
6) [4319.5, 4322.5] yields 13.4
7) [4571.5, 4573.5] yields 17.3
